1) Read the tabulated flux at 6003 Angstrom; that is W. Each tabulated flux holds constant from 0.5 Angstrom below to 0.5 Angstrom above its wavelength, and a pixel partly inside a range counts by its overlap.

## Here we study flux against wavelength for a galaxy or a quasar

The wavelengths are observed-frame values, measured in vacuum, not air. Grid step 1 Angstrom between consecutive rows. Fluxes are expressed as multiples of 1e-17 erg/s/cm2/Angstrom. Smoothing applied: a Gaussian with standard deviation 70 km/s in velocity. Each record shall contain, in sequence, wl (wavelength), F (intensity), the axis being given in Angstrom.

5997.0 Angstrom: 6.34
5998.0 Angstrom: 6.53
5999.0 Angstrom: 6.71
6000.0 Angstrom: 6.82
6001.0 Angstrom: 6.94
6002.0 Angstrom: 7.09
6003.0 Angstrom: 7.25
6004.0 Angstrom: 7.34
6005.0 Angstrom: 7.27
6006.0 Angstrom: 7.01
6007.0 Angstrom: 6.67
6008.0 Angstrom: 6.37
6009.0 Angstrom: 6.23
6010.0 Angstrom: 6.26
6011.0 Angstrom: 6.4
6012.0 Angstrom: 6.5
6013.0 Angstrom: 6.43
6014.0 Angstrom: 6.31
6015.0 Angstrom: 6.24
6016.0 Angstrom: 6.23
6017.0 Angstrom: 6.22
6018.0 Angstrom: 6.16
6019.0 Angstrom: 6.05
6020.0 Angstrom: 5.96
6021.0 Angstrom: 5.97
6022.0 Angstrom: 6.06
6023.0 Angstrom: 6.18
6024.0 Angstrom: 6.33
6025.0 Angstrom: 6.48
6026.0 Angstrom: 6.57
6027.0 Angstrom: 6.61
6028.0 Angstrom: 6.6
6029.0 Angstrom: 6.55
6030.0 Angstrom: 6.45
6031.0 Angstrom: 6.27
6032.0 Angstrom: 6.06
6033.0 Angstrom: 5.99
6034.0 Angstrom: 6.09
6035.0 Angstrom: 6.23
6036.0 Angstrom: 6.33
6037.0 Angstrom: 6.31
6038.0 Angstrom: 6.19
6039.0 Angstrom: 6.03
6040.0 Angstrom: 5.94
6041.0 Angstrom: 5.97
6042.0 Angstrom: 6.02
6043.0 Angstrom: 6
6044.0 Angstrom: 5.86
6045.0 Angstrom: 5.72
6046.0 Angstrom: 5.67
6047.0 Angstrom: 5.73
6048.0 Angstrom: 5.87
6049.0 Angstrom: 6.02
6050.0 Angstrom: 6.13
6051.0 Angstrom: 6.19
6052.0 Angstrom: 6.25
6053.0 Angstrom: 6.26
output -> 7.25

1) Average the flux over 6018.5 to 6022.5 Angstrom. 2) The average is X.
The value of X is 6.01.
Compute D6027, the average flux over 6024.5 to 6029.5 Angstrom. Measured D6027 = 6.56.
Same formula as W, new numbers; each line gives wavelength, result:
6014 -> 6.31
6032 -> 6.06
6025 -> 6.48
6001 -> 6.94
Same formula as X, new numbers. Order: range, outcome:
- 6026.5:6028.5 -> 6.61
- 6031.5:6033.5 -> 6.03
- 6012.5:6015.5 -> 6.33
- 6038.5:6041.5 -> 5.98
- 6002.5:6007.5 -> 7.11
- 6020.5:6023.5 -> 6.07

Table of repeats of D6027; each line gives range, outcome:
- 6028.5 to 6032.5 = 6.33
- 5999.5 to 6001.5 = 6.88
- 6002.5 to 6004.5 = 7.29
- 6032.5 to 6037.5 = 6.19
